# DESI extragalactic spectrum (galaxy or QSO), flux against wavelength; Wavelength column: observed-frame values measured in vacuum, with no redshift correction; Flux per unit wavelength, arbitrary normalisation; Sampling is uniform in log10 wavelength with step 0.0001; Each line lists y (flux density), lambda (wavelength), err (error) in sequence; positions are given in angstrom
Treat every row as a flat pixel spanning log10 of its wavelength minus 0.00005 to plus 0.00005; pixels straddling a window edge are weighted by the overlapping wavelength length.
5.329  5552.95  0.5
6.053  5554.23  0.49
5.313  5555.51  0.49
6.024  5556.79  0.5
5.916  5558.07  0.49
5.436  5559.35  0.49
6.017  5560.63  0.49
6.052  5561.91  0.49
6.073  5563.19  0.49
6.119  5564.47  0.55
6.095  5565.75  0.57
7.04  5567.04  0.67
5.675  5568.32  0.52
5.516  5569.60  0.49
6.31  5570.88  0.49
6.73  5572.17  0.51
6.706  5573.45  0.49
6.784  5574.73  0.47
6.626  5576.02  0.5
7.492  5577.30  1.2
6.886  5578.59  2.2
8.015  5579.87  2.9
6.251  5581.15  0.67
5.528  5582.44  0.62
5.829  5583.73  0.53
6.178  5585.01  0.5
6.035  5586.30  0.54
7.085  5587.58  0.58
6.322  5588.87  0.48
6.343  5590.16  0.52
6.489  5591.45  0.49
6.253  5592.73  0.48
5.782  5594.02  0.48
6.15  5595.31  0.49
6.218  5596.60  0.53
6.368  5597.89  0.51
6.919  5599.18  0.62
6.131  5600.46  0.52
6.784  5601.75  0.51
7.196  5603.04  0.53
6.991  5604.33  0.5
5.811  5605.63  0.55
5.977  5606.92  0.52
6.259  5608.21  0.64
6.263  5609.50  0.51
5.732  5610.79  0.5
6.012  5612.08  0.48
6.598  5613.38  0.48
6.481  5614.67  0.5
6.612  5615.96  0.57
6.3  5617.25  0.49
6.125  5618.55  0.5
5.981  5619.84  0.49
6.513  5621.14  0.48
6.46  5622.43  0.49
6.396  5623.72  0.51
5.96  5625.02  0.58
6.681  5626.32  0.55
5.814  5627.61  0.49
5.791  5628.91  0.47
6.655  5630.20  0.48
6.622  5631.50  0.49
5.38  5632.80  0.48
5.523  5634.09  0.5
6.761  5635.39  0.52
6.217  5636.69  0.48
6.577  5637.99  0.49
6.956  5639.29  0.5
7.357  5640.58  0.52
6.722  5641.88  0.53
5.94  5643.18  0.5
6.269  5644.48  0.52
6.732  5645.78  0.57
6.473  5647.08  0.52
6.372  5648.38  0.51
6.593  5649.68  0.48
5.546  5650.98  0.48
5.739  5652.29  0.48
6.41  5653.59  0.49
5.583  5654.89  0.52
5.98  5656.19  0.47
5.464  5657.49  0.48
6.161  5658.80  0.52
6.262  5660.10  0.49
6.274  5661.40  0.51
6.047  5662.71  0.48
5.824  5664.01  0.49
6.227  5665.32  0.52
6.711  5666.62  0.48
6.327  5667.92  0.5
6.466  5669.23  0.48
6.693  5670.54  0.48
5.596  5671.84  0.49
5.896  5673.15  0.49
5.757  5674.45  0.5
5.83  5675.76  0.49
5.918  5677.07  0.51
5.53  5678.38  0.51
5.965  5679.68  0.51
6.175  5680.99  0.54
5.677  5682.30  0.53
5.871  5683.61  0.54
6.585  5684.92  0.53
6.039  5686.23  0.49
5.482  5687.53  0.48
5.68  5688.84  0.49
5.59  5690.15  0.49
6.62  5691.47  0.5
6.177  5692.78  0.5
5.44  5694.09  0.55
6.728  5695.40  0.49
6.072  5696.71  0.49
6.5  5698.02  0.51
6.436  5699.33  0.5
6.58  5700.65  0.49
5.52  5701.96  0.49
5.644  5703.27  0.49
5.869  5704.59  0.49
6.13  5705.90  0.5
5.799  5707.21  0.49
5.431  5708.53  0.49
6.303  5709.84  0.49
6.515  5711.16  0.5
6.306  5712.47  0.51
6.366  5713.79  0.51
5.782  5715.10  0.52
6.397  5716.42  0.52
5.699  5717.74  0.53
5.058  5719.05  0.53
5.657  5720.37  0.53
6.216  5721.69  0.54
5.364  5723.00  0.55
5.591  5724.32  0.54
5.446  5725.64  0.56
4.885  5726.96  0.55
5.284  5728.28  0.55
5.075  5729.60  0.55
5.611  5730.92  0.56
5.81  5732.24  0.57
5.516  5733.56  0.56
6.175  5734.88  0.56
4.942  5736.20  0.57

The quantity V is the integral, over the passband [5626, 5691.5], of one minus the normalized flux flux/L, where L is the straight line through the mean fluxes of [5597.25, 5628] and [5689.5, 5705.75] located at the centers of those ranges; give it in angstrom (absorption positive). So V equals 0.8 angstrom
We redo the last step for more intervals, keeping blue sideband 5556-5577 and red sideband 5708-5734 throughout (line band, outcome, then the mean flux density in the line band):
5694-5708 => -0.73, 6.08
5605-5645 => -1.73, 6.28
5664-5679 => -0.51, 6.07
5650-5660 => 0.07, 5.89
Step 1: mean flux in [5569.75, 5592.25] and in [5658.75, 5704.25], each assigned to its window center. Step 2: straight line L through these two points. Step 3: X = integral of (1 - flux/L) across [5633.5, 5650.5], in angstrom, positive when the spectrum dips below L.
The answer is -0.7 angstrom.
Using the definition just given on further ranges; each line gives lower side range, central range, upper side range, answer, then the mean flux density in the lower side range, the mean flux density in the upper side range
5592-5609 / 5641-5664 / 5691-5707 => 0.34 angstrom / 6.37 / 6.13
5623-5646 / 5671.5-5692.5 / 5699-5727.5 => 0.54 angstrom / 6.35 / 5.86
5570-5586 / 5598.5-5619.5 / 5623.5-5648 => 0.26 angstrom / 6.58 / 6.36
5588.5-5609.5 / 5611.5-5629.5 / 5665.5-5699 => 0.07 angstrom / 6.37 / 6.06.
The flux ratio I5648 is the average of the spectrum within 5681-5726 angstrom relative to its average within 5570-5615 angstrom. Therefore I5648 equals 0.93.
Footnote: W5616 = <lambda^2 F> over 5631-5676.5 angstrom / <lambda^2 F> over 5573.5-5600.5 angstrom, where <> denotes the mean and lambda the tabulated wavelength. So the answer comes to 1.0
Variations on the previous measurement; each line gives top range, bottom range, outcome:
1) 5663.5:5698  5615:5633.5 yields 0.99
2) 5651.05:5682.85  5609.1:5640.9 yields 0.97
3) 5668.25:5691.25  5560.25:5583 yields 0.96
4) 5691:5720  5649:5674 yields 1.01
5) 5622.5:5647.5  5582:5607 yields 1.02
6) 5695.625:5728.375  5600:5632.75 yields 0.97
